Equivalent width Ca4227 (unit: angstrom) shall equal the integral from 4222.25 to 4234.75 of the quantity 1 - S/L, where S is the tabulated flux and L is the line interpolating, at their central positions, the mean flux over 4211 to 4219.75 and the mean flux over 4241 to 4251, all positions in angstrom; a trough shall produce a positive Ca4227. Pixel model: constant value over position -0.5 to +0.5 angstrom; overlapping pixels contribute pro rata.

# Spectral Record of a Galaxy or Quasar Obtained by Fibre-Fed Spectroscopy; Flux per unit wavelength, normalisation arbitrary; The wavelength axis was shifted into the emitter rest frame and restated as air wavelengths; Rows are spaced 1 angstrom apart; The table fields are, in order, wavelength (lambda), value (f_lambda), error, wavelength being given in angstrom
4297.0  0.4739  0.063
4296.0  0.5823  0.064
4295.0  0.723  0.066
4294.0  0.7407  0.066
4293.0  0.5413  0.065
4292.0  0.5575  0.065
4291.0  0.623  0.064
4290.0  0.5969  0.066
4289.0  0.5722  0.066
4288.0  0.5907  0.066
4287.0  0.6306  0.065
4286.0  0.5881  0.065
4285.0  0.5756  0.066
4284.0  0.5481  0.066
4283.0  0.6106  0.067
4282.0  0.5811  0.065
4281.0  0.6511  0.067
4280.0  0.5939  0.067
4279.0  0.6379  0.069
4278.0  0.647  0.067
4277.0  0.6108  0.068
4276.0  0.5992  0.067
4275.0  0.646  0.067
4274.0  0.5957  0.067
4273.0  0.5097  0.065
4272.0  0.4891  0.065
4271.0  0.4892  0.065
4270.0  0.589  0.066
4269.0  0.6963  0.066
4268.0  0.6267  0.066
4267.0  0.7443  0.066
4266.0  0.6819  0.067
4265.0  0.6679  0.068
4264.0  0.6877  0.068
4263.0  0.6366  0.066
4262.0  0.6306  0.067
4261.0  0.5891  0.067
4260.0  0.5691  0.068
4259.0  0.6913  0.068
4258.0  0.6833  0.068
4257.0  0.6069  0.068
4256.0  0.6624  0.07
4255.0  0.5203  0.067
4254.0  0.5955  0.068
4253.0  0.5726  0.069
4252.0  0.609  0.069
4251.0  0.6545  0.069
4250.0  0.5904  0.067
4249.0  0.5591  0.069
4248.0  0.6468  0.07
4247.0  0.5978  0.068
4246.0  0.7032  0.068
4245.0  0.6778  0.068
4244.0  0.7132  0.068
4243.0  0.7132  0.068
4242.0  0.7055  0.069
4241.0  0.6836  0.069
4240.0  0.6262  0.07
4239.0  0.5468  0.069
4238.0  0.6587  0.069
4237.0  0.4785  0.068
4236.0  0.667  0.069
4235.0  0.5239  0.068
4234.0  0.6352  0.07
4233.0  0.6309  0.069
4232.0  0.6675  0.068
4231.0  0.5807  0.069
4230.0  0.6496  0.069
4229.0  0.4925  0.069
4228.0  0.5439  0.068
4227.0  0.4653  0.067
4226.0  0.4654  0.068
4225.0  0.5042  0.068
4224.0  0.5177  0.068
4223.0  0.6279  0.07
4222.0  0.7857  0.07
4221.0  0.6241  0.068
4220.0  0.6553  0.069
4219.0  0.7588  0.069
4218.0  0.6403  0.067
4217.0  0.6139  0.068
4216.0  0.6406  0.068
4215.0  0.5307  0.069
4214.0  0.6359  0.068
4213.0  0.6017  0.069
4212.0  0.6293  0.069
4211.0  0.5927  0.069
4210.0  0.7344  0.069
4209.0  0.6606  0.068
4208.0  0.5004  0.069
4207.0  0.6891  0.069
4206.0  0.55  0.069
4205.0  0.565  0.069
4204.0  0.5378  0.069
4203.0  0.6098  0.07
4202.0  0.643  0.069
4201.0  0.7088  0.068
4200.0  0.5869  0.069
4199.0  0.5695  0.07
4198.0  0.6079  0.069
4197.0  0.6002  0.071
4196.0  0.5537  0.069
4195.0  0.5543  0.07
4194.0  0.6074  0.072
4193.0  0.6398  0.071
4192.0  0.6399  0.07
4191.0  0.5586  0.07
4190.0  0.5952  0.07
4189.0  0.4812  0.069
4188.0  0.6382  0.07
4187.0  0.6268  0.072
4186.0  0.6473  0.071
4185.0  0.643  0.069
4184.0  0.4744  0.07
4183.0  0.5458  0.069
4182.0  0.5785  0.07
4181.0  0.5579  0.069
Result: 1.4 angstrom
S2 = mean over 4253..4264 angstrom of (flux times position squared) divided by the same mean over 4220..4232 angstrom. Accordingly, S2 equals 1.09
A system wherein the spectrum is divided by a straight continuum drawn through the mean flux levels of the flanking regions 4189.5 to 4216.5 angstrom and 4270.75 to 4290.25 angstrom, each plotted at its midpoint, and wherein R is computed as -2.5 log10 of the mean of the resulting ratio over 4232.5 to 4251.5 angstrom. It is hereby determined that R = -0.06 mag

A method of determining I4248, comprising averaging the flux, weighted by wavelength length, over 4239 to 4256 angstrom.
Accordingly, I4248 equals 0.634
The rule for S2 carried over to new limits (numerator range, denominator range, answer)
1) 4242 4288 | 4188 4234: 1.06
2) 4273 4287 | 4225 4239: 1.08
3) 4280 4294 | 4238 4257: 0.96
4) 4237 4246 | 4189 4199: 1.14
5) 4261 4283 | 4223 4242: 1.09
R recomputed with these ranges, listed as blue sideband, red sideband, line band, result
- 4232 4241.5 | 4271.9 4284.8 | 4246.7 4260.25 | -0.015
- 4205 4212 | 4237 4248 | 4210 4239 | 0.057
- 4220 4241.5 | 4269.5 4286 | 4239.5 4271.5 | -0.088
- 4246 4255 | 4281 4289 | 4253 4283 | -0.035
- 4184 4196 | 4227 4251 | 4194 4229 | 0.007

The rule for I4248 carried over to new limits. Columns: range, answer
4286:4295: 0.612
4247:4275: 0.615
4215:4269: 0.623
